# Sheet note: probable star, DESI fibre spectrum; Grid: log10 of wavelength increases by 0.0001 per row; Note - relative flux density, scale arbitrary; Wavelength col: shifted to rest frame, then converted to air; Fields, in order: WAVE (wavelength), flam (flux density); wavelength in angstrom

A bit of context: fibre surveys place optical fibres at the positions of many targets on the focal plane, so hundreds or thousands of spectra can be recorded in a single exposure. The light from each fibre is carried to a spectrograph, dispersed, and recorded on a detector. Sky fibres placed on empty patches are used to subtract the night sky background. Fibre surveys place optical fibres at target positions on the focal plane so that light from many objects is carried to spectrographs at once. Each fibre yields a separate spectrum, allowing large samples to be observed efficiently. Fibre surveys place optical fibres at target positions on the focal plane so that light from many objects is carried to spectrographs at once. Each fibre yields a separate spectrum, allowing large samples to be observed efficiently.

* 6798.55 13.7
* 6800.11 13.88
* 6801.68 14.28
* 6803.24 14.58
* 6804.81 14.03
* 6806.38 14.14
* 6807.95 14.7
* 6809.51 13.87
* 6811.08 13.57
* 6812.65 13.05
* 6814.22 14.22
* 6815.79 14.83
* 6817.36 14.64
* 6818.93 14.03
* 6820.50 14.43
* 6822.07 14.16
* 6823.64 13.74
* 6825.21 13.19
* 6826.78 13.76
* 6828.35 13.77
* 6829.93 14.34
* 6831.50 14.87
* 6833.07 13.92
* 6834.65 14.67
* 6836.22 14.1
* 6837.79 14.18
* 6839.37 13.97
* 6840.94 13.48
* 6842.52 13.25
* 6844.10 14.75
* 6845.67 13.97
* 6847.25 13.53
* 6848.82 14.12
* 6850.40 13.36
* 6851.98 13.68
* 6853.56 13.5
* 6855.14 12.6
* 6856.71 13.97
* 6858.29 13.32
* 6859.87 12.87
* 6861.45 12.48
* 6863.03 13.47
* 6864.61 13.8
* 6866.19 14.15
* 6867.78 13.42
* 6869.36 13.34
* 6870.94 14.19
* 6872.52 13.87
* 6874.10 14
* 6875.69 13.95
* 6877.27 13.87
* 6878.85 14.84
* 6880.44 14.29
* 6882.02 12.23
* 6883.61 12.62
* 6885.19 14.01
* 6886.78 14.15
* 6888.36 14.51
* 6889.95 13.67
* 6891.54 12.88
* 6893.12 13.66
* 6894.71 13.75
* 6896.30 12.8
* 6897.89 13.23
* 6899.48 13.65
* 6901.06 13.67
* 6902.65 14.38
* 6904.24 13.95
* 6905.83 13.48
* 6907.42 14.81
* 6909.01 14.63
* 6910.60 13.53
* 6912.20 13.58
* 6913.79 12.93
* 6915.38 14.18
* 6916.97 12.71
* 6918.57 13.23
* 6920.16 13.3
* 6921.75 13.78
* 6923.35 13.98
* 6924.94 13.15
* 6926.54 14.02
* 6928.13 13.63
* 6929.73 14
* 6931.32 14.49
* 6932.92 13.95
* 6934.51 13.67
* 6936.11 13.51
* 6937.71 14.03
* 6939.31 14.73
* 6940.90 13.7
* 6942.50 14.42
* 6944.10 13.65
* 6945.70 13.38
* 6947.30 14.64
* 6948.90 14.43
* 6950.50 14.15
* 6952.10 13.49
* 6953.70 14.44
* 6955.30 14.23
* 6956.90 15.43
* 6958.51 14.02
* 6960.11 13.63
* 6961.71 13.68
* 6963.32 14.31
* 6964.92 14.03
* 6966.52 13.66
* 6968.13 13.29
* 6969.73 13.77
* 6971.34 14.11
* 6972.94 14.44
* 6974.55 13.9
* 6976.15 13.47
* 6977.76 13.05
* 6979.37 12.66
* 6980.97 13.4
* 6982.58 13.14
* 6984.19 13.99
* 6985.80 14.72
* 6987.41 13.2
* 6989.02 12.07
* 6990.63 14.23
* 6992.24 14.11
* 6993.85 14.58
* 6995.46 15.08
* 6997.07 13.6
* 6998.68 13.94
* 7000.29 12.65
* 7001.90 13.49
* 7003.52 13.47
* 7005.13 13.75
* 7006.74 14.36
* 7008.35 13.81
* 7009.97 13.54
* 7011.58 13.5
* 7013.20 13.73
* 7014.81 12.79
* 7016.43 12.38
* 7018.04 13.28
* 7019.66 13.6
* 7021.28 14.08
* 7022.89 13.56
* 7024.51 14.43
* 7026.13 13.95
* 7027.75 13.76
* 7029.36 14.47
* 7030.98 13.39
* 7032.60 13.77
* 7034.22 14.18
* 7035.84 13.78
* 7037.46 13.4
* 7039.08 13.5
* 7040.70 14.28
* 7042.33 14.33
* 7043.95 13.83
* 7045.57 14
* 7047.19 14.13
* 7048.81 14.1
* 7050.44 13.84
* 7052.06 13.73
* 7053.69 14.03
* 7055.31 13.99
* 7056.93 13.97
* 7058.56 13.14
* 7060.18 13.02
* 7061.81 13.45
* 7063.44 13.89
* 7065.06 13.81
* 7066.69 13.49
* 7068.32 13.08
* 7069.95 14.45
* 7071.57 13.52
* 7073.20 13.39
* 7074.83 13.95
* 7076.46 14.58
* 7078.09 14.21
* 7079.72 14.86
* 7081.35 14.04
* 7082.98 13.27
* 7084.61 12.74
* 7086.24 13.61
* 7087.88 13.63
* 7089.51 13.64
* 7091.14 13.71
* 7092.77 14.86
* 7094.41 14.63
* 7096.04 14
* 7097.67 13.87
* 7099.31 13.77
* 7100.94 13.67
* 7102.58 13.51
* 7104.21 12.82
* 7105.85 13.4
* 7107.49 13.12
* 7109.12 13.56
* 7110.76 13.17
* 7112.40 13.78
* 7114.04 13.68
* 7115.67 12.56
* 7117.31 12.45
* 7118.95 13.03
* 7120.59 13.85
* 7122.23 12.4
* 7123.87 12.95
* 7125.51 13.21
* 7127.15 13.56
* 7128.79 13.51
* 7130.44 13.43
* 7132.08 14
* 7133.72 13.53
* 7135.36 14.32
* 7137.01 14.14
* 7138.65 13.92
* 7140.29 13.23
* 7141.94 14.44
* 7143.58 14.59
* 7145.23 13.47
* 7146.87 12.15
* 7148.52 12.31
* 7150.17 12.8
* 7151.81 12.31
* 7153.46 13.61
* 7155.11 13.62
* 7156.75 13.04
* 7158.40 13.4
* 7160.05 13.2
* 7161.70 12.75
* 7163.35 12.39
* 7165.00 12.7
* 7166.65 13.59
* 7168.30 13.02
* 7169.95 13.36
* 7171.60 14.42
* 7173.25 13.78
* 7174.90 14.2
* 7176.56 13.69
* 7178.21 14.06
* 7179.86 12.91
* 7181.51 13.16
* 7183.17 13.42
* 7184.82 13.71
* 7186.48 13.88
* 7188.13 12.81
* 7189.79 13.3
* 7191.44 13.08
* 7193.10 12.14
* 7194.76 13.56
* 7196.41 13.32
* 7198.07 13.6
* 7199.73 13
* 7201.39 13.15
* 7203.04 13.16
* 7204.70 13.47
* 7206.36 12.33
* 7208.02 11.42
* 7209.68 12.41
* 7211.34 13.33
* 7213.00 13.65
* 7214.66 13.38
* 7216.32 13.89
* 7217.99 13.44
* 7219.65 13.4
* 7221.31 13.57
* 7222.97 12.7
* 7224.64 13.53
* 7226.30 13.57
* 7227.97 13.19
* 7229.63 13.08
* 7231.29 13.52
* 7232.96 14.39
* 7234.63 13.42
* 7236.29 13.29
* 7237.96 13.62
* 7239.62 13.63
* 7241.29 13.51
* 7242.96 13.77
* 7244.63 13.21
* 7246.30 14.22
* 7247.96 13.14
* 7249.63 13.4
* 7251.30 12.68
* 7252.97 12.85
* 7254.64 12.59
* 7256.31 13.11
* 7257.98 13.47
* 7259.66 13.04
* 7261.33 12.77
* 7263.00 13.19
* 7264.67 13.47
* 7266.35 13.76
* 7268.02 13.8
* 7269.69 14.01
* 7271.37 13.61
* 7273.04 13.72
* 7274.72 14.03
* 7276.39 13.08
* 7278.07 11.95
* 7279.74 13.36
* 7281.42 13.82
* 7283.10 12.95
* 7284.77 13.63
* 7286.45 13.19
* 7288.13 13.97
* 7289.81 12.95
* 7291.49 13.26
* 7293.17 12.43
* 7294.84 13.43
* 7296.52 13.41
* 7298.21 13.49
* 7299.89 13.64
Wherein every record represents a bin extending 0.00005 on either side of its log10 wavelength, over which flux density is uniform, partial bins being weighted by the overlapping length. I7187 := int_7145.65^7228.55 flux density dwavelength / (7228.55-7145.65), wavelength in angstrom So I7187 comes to 13.2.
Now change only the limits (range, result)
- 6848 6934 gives 13.7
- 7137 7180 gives 13.4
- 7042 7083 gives 13.9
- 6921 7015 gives 13.8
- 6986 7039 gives 13.7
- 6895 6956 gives 13.8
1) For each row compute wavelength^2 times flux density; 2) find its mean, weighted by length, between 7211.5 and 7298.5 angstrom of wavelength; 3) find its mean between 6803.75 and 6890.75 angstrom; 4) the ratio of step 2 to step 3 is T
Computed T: 1.08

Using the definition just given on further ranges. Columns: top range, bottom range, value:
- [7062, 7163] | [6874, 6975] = 1.03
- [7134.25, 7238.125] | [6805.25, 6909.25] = 1.06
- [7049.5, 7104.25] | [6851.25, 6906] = 1.07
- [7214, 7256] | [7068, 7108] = 1.01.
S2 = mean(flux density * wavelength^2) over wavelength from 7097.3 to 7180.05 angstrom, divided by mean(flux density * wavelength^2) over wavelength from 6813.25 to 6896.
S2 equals 1.05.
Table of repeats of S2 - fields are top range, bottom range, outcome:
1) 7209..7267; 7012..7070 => 1.03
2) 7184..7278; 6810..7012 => 1.05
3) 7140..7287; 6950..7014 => 1.03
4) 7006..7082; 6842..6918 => 1.06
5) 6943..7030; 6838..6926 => 1.04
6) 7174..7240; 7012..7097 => 1.01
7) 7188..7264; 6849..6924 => 1.07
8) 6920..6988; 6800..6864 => 1.04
